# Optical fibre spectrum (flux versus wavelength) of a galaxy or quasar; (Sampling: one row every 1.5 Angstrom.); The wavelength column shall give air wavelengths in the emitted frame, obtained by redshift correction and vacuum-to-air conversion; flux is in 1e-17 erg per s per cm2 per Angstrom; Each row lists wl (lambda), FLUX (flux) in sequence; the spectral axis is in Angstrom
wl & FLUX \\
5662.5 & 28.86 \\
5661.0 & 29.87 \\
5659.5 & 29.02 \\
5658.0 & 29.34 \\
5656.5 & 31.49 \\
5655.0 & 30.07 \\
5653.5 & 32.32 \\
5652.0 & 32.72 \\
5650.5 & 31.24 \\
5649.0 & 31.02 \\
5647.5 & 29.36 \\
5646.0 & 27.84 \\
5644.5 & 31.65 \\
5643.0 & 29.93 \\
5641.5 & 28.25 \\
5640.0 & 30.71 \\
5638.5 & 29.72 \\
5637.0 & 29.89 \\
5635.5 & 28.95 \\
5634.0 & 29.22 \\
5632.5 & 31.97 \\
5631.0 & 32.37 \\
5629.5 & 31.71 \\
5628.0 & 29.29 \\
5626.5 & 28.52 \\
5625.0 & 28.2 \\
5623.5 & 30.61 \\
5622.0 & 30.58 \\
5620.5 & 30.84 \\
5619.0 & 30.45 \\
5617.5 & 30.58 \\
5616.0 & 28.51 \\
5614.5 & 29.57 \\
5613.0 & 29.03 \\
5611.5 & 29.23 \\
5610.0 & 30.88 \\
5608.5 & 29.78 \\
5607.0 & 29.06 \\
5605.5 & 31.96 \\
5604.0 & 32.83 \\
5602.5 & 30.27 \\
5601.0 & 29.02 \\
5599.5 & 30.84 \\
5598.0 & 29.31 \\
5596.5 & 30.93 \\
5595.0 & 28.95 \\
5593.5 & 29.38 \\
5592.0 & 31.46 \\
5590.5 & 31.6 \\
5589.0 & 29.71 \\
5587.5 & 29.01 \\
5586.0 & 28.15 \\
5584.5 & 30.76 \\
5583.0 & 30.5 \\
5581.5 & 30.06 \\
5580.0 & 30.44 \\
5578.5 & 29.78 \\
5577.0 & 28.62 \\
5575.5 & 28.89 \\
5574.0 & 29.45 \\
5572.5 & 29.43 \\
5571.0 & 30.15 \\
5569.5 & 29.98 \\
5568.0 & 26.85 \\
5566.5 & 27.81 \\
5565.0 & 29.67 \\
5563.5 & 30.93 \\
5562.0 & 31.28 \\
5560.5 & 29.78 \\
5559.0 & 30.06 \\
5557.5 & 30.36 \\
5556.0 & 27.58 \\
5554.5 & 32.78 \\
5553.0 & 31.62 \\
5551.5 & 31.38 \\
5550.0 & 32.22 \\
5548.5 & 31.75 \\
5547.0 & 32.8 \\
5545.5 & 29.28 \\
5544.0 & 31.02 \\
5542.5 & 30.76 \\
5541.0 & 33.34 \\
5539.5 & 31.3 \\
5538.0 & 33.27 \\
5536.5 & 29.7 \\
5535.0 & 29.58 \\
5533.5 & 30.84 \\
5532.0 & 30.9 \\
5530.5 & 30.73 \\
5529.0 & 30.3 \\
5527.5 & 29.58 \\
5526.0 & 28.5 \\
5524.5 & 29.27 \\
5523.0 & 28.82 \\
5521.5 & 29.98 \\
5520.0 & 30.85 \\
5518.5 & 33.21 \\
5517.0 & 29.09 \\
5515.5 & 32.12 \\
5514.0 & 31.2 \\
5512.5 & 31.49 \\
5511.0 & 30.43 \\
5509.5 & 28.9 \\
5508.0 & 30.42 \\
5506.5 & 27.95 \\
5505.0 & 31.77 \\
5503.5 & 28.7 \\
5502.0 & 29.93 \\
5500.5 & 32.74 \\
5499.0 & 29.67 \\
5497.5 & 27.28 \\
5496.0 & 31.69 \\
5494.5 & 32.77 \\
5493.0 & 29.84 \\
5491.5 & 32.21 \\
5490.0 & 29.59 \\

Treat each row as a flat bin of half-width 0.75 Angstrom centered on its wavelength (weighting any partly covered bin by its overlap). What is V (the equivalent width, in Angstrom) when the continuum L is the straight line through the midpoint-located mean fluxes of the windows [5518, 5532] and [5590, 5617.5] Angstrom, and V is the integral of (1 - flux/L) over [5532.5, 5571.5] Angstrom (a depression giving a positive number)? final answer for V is -0.6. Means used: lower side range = 30.1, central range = 30.6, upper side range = 30.1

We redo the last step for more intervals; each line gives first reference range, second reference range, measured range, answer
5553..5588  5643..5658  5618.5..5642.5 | 0.3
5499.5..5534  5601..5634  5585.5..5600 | 0.2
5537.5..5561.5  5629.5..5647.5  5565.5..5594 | 1.1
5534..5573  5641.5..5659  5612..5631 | 0.4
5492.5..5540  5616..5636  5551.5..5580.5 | 0.5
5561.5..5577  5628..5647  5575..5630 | -0.4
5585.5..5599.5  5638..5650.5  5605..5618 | 0.1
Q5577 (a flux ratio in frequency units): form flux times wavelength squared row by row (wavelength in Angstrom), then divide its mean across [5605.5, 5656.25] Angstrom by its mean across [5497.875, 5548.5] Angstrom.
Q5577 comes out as 1.03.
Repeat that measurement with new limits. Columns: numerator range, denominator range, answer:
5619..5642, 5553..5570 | 1.03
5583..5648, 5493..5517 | 1.03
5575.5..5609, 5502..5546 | 1.01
